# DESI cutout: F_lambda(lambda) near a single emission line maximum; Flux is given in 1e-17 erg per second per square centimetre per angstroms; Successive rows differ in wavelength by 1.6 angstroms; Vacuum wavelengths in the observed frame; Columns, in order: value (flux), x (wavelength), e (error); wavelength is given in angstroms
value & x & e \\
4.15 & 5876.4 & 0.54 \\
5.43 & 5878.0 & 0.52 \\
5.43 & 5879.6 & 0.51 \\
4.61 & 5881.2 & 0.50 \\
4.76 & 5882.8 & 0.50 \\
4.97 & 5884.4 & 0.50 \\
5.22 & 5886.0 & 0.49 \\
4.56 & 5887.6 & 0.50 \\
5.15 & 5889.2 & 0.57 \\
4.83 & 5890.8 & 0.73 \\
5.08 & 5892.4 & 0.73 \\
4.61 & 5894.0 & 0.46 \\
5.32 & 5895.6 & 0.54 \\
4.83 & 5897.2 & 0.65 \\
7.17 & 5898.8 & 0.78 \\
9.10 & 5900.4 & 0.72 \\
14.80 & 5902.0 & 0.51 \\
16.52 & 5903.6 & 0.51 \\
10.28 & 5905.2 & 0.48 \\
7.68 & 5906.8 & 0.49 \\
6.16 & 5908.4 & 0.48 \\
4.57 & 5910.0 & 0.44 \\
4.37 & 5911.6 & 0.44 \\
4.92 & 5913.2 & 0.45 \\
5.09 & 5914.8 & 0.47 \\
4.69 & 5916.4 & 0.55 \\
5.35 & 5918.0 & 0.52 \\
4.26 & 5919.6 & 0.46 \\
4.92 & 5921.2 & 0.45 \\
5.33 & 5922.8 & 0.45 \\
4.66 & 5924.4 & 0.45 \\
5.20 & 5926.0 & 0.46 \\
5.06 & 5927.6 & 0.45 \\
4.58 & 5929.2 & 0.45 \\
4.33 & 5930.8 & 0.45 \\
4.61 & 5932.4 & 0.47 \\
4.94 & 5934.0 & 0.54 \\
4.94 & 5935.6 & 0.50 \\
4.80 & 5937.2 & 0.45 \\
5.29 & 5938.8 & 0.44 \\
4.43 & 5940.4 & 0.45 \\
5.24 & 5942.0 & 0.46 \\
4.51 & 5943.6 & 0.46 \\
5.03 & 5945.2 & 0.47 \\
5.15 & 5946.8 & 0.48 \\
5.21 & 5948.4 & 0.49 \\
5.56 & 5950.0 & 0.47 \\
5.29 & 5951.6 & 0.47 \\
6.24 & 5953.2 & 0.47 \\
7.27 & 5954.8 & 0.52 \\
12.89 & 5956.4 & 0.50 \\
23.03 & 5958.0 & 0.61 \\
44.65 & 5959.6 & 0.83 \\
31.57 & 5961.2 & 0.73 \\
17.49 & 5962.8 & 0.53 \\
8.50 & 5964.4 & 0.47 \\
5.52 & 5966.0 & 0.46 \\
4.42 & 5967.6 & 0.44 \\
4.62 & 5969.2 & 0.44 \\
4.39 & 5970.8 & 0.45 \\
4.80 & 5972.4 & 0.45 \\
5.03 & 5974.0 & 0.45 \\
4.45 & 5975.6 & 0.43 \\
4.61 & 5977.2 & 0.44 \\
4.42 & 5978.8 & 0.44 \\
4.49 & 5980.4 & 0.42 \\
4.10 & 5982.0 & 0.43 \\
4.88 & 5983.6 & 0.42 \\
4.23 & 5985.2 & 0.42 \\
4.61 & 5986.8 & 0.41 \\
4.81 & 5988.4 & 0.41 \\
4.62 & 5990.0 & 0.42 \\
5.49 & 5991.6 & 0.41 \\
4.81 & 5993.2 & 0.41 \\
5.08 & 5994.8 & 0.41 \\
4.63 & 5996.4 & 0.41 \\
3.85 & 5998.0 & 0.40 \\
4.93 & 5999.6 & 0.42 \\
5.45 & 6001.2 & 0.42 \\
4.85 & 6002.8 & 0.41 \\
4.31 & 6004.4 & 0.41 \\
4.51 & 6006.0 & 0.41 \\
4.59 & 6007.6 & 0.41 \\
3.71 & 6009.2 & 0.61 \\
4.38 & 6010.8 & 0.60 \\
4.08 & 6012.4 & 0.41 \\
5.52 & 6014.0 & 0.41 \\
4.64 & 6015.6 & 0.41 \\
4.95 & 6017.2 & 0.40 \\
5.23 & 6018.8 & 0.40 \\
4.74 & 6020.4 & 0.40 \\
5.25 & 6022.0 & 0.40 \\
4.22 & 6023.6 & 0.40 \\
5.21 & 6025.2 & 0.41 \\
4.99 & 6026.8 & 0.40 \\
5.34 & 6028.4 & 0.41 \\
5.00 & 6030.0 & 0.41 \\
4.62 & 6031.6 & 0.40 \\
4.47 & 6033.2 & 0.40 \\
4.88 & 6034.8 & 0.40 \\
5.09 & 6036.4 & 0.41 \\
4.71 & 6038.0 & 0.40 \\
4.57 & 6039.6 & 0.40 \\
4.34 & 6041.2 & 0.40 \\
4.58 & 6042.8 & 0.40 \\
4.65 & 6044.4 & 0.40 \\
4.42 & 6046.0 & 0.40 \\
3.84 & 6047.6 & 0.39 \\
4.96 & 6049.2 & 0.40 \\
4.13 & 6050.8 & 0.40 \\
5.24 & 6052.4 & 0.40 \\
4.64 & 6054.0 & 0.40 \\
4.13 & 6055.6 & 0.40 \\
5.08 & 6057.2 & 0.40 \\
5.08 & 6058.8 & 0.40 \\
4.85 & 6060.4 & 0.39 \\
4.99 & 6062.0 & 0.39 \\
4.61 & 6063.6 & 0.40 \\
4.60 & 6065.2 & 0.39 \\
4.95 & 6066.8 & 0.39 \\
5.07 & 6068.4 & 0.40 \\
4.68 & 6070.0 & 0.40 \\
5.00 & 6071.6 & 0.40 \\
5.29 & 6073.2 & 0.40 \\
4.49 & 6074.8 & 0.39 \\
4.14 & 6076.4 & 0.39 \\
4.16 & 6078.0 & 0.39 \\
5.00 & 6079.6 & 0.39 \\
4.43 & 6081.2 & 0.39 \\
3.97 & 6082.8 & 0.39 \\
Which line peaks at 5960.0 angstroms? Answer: [O III] 5007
